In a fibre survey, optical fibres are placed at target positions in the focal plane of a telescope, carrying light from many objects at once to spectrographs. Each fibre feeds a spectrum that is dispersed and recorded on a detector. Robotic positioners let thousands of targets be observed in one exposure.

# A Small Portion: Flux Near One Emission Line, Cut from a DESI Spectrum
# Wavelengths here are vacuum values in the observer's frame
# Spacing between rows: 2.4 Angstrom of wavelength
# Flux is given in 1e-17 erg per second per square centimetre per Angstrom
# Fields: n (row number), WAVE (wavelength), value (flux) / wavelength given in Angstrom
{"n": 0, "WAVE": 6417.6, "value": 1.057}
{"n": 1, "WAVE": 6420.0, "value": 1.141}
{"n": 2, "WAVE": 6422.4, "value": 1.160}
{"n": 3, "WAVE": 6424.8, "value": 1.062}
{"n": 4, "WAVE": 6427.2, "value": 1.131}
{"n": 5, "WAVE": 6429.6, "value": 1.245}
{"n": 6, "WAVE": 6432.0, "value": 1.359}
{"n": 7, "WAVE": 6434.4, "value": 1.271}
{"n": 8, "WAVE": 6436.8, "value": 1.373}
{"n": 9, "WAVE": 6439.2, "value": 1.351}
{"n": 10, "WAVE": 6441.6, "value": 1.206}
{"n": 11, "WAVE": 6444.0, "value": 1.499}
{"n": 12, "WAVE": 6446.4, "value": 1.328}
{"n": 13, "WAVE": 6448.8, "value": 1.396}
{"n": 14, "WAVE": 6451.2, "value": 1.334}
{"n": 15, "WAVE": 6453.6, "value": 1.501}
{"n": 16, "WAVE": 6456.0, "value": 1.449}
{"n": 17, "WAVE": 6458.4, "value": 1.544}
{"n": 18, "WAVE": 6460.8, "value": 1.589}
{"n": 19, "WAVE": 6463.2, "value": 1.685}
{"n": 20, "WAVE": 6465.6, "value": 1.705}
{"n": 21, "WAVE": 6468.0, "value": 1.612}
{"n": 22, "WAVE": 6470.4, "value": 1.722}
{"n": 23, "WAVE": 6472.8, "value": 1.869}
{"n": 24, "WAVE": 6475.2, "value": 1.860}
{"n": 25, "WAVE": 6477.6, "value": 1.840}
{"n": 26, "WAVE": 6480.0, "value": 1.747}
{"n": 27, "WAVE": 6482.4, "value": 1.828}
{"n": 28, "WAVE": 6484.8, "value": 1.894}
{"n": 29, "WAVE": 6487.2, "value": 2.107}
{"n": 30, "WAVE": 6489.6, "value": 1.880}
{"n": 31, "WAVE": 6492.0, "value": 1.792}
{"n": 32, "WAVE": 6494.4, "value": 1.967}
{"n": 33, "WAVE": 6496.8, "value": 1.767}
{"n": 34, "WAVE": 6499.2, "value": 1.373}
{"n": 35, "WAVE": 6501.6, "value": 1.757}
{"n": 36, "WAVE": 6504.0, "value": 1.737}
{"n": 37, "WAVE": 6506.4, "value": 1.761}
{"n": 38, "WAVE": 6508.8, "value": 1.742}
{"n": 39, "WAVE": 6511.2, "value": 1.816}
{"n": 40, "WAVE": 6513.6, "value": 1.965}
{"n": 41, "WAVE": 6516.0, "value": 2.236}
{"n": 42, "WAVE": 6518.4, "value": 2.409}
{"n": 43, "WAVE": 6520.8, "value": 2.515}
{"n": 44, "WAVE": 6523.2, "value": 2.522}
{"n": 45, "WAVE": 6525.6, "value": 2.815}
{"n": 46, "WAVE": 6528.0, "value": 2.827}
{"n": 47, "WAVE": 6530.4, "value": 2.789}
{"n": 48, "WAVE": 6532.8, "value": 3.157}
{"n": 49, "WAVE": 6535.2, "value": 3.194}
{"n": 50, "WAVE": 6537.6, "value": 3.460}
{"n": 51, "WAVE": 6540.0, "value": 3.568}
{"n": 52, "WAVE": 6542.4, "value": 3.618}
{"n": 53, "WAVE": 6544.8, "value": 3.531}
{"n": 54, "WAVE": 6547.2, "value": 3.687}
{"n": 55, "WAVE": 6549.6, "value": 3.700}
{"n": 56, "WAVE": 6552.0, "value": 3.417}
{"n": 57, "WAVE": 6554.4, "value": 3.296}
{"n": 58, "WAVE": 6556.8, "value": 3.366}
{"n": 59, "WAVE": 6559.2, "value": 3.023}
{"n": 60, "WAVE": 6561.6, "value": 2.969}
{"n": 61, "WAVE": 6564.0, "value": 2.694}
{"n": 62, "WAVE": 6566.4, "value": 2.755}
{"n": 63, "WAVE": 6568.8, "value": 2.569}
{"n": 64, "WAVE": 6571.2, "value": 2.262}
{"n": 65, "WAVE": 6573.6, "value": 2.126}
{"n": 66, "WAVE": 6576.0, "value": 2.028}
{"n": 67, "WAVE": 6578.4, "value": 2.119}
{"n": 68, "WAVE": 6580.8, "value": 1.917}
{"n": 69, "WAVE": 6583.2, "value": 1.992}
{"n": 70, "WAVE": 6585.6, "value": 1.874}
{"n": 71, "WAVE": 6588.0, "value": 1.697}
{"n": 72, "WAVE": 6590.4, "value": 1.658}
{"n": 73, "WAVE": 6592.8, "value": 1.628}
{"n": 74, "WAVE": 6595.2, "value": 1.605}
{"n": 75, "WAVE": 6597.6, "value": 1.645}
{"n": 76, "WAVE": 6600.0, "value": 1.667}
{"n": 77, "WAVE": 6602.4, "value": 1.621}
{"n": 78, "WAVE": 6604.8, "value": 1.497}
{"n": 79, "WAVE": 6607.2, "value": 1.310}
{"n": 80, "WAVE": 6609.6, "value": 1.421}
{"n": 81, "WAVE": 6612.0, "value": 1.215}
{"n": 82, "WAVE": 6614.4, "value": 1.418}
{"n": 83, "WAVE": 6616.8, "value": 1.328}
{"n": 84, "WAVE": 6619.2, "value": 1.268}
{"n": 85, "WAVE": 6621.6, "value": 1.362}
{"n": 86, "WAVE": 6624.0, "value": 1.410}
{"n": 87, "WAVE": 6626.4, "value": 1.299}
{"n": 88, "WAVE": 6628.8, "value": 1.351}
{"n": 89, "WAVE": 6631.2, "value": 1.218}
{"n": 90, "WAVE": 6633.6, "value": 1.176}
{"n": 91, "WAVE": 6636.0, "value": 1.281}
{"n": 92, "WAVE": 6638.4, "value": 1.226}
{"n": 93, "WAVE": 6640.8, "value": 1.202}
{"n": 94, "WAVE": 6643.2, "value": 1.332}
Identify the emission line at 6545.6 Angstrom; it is C IV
